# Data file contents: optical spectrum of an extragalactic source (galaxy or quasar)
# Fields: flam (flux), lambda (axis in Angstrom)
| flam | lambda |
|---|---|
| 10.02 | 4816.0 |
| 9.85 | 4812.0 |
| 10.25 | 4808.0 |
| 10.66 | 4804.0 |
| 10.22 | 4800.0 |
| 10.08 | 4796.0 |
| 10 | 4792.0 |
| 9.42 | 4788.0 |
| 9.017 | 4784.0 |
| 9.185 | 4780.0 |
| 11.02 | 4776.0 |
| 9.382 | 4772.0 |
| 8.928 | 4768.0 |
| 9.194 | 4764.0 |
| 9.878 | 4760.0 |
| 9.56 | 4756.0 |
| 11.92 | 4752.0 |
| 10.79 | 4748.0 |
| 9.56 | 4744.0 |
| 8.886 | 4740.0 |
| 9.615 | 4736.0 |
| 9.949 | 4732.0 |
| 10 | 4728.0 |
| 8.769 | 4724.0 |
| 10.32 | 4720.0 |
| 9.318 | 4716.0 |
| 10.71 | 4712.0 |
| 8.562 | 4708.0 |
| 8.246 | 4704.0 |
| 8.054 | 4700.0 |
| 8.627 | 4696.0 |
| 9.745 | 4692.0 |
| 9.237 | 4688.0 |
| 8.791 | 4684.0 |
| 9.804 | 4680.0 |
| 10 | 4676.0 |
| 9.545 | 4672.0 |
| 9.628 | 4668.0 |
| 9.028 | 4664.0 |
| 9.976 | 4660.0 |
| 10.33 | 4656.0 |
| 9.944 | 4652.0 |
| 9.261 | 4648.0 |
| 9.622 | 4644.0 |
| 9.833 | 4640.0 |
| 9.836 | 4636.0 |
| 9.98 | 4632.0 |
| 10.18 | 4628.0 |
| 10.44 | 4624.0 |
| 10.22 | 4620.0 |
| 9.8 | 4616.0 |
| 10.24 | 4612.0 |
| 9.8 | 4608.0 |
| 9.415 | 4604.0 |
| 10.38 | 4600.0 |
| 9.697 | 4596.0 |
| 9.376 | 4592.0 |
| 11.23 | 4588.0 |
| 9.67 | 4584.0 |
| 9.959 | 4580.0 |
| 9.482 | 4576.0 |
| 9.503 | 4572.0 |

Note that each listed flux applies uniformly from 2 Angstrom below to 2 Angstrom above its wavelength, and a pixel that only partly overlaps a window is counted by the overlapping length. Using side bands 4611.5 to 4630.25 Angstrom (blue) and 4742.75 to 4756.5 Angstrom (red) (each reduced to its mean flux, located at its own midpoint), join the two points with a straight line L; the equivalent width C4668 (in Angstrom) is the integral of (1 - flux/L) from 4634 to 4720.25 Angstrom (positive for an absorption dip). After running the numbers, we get 7.5 Angstrom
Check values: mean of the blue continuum 10.2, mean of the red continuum 10.6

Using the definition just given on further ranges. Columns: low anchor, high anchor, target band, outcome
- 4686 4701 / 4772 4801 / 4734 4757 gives -1.5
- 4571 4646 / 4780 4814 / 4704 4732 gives 1.0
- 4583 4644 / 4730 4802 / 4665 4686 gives 0.8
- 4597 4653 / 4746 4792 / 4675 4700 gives 1.7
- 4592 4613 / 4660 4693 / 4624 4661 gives -1.0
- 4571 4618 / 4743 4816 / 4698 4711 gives 1.9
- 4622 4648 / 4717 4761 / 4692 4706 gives 2.0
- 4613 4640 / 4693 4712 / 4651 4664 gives -0.6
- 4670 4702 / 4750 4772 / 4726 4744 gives 0.0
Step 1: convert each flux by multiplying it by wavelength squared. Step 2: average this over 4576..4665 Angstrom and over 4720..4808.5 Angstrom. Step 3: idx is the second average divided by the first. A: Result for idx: 1.05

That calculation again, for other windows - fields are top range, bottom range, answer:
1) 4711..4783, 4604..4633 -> 1.03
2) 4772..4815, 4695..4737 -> 1.10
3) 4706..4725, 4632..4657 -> 1.01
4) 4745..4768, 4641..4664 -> 1.08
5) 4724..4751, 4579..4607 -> 1.05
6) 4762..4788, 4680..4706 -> 1.10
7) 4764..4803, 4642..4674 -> 1.06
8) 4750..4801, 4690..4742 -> 1.08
